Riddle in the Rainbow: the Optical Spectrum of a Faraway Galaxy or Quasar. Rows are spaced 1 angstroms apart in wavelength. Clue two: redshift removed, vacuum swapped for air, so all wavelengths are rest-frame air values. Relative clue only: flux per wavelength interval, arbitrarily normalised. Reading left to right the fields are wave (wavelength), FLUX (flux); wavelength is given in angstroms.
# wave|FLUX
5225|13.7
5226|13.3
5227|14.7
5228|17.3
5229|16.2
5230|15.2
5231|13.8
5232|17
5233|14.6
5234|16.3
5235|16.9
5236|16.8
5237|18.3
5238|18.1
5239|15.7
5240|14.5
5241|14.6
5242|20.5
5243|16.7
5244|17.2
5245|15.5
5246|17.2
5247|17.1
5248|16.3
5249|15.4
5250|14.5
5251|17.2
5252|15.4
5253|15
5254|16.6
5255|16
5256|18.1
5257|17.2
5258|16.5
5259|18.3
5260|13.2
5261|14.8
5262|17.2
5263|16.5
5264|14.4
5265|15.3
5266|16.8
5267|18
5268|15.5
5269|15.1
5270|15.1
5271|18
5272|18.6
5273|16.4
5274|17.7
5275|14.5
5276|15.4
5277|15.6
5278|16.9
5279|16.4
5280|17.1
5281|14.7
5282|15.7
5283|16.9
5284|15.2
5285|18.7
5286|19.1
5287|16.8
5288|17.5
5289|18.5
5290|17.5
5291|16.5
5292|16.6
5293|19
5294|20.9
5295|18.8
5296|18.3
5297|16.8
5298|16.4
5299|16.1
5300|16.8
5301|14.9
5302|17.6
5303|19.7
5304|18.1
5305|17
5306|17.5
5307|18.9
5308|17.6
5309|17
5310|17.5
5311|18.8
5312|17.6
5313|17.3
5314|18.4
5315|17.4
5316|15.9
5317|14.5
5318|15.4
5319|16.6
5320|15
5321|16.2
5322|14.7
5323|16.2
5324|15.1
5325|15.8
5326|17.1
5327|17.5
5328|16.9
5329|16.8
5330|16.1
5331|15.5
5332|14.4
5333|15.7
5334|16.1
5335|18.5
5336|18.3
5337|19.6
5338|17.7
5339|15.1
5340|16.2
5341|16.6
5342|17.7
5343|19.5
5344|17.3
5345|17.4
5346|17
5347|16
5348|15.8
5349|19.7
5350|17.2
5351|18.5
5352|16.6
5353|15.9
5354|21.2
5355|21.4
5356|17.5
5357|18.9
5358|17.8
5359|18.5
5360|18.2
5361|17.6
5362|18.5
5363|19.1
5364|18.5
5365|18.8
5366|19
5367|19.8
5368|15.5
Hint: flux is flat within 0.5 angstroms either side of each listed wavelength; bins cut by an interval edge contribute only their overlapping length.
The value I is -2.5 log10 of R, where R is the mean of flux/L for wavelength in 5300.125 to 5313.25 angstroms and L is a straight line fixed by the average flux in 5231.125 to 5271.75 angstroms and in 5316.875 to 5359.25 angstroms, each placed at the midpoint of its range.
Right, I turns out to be -0.05 mag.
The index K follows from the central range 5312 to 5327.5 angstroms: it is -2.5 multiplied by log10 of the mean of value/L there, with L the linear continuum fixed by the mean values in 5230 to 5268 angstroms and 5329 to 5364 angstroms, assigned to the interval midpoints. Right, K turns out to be 0.06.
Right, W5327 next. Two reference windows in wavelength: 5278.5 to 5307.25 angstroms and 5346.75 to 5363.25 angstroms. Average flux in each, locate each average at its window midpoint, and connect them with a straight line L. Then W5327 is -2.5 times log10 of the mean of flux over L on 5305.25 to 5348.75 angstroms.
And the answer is 0.062 mag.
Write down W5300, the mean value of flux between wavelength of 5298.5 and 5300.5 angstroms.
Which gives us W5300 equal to 16.5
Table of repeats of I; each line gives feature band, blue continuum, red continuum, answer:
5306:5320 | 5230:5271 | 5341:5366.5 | 0.018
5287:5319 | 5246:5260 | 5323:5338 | -0.055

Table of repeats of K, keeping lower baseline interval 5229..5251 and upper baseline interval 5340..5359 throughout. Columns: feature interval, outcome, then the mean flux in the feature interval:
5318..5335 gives 0.097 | 16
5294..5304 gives -0.022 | 17.5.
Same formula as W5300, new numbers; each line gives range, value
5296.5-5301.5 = 16.2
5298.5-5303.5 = 17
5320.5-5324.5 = 15.5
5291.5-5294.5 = 18.8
